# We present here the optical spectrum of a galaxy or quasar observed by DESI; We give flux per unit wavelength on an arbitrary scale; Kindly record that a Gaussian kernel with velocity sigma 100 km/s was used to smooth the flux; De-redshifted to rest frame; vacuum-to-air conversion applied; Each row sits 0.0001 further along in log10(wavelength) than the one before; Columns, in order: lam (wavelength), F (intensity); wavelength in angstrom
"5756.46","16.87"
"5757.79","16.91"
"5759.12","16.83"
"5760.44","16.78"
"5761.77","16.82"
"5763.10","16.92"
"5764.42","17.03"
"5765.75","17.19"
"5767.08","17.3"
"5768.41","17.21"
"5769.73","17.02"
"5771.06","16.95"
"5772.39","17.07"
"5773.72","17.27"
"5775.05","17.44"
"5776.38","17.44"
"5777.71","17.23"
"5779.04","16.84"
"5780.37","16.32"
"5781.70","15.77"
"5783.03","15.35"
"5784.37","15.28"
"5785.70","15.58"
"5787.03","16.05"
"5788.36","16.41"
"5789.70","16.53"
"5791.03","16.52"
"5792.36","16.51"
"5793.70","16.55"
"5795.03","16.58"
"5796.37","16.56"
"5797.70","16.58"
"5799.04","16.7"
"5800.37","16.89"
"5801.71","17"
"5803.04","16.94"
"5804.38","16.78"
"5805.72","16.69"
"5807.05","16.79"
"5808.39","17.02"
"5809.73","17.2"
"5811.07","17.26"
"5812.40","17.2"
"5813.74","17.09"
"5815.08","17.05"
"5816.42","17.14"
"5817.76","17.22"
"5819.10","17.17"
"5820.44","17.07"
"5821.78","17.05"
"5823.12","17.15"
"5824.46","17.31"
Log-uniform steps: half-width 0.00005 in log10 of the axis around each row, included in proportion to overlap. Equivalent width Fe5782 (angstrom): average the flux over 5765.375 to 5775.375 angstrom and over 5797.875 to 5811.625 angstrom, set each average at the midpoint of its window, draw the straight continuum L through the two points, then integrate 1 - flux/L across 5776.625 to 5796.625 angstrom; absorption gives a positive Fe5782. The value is 0.9 angstrom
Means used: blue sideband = 17.2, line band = 16.3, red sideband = 16.9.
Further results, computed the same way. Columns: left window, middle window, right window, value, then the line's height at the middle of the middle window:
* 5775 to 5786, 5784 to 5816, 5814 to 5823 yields 0.11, 16.7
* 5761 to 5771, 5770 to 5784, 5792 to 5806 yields 0.17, 16.9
